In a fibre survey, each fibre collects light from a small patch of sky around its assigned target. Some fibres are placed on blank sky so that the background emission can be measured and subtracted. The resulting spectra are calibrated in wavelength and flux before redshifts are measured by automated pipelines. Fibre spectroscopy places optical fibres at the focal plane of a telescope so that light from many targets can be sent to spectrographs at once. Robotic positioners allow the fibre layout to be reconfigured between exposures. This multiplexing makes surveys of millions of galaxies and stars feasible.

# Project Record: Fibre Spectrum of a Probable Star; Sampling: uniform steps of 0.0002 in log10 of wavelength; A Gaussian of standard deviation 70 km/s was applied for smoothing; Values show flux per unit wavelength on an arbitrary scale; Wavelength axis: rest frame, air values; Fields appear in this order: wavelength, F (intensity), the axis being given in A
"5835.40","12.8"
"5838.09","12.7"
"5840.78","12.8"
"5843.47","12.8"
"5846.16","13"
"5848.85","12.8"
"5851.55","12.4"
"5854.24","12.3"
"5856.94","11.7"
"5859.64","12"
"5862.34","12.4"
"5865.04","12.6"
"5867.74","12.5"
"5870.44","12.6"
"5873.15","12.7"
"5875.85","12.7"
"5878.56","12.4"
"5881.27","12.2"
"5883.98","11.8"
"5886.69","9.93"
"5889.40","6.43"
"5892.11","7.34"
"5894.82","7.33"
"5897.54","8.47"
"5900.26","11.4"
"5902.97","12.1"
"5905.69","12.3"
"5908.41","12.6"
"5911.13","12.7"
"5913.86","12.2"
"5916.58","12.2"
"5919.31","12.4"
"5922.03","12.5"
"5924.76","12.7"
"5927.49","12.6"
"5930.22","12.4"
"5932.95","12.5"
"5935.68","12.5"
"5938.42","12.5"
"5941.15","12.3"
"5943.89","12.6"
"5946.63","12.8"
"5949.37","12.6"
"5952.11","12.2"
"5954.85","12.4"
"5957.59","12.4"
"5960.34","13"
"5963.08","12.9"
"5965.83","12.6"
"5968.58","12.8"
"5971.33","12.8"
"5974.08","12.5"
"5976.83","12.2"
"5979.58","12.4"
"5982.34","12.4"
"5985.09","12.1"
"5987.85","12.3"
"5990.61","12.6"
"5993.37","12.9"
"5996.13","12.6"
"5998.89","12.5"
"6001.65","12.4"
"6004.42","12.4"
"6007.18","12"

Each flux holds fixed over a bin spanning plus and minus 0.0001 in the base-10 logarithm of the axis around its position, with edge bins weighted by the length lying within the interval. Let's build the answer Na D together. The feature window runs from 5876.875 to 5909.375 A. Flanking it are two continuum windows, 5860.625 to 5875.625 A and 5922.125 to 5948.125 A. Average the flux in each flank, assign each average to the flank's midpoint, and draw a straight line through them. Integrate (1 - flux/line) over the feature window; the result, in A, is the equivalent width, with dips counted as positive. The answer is 5.7 A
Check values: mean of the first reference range 12.6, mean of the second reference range 12.5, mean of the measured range 10.4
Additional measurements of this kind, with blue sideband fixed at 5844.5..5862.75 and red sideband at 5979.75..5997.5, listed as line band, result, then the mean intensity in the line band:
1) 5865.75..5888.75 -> 0.83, 11.9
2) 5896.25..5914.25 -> 1.08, 11.7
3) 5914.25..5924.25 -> 0.04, 12.4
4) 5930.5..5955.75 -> -0.09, 12.5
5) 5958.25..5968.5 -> -0.28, 12.8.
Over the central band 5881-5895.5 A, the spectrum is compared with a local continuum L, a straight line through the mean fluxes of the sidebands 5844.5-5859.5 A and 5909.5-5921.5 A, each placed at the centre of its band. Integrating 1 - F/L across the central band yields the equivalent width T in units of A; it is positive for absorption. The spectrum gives 3.9 A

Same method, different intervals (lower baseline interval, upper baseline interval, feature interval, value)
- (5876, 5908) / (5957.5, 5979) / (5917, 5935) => -1.80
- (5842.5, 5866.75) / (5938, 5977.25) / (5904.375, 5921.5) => 0.16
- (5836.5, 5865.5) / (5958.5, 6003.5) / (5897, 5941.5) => 1.15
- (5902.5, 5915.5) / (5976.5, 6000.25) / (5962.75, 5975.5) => -0.27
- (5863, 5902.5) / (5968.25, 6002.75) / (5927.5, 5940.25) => -0.92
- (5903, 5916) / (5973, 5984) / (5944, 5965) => -0.40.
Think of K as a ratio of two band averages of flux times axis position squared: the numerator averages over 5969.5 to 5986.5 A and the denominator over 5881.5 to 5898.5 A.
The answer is 1.45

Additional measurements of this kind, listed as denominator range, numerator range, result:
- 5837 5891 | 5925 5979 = 1.08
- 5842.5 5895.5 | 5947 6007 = 1.13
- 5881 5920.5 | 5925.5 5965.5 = 1.19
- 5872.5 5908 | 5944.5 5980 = 1.22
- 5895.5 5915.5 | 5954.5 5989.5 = 1.11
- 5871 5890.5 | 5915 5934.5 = 1.12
